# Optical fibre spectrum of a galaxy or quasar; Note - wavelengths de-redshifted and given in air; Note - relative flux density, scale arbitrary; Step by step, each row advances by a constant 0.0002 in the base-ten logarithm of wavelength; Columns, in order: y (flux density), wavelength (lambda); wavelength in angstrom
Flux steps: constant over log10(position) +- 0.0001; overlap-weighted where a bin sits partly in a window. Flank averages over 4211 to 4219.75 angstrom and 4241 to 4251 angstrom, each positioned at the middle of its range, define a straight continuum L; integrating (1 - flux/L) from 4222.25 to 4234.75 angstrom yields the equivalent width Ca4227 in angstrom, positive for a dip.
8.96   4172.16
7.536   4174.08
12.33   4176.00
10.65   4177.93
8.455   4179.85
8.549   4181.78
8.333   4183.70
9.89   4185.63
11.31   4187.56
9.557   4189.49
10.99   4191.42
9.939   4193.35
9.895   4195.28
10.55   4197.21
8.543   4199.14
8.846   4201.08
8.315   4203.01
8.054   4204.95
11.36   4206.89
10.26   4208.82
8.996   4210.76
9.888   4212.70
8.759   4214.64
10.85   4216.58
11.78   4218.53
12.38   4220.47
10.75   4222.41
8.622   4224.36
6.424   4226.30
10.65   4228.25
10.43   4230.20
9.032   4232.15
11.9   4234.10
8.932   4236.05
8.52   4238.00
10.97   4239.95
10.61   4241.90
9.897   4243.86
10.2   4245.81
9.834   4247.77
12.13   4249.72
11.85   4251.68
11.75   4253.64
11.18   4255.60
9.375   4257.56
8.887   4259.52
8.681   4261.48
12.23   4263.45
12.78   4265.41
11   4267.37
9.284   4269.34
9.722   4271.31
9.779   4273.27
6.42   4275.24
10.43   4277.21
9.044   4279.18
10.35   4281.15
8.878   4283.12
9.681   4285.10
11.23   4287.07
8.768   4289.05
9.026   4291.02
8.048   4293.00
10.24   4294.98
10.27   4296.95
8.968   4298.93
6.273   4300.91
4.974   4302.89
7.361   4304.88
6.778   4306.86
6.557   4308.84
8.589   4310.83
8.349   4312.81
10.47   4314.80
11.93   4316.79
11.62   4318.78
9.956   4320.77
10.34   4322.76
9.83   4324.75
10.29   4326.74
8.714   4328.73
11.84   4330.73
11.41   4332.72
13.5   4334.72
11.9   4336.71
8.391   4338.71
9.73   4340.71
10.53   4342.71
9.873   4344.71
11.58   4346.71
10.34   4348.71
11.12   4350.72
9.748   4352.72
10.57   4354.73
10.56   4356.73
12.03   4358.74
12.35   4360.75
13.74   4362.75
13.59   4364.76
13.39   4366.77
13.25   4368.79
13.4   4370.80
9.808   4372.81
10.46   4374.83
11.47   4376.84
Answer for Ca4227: 1.0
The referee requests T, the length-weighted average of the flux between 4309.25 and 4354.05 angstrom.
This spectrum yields 10.4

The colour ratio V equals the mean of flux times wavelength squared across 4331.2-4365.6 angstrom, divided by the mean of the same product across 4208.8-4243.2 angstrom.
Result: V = 1.2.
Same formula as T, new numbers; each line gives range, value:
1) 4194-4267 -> 10.1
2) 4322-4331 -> 10.1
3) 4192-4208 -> 9.49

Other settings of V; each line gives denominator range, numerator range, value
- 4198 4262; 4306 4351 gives 1.07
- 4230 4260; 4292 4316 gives 0.80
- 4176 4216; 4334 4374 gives 1.28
